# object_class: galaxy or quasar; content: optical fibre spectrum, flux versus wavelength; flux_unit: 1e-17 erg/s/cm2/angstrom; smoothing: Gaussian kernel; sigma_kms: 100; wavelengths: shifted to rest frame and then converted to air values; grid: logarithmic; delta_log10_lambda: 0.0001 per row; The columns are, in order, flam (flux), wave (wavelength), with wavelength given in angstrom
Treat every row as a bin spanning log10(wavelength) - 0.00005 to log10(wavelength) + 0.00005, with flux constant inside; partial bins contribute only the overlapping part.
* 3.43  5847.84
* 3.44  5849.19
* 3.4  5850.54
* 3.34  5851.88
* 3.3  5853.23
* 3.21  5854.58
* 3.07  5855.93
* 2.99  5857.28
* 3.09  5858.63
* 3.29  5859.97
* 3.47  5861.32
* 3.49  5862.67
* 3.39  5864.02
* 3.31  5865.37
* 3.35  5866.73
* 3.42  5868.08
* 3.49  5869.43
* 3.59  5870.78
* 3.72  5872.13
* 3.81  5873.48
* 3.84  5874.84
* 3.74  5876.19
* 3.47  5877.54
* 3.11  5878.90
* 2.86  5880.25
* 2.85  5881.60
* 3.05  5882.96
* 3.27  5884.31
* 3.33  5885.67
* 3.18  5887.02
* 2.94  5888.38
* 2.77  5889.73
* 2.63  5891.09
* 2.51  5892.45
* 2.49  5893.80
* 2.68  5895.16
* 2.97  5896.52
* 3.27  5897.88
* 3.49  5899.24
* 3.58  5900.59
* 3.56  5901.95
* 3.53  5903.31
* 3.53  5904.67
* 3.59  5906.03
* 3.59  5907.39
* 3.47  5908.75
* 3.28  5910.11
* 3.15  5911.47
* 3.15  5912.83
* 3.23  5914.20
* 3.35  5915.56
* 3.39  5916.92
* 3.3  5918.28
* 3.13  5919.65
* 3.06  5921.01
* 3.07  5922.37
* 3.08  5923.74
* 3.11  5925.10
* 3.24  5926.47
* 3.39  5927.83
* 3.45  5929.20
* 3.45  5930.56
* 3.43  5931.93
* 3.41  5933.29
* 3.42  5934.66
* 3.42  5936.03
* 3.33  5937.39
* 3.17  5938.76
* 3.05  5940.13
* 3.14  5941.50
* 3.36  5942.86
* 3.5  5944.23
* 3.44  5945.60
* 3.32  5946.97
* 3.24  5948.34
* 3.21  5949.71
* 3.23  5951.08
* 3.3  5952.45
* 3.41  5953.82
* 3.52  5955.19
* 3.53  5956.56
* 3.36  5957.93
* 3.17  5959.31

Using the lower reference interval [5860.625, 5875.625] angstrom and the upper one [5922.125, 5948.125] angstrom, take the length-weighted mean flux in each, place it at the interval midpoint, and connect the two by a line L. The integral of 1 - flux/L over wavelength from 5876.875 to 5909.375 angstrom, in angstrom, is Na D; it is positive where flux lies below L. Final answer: 2.8 angstrom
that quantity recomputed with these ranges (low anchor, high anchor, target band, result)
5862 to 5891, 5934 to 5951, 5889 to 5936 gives 1.1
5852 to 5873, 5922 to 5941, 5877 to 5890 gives 0.9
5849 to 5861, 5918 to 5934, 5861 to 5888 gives -1.2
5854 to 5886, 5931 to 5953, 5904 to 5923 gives 0.1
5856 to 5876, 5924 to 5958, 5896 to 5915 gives 0.0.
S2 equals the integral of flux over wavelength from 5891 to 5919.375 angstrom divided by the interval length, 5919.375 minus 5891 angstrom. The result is 3.24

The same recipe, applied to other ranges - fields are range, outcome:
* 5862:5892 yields 3.29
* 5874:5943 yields 3.23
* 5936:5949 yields 3.29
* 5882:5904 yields 3.08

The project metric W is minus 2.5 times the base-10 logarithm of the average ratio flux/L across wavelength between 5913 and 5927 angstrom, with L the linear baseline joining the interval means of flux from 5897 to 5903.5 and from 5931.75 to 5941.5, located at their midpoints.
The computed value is 0.061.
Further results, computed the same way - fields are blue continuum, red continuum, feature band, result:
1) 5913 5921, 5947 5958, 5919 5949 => 0.01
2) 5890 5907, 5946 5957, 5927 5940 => -0.03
